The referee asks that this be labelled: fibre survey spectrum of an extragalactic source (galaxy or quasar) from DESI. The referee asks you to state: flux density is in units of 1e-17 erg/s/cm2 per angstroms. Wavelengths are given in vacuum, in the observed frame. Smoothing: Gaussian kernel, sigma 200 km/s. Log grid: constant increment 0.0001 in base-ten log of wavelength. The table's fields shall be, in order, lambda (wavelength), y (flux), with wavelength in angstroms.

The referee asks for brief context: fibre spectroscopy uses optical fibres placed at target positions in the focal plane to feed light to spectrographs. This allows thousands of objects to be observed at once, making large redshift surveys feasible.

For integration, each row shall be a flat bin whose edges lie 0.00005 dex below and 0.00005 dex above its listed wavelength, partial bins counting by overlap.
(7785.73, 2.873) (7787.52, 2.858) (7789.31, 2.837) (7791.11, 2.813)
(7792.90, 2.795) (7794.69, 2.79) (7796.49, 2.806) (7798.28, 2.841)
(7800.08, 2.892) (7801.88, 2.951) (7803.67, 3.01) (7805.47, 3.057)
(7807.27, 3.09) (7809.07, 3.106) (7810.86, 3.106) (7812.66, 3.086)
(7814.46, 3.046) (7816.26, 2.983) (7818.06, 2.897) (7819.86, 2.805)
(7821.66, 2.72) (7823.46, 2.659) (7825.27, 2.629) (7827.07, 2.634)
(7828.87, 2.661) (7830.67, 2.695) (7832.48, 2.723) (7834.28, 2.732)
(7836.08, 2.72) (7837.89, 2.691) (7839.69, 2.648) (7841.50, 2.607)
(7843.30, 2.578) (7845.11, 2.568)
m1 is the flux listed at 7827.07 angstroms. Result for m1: 2.634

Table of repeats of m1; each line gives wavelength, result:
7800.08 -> 2.892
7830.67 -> 2.695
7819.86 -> 2.805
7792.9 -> 2.795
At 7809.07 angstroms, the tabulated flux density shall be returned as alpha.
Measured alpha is 3.106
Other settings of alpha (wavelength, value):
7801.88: 2.951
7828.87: 2.661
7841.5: 2.607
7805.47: 3.057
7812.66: 3.086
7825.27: 2.629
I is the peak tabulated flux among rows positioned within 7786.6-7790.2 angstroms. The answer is 2.858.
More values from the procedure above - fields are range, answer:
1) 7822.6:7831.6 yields 2.695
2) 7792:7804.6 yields 3.01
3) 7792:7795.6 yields 2.795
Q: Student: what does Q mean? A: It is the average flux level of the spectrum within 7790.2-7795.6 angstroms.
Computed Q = 2.8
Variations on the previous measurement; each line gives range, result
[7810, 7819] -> 3.02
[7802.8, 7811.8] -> 3.07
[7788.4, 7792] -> 2.82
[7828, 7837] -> 2.71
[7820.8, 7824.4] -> 2.68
